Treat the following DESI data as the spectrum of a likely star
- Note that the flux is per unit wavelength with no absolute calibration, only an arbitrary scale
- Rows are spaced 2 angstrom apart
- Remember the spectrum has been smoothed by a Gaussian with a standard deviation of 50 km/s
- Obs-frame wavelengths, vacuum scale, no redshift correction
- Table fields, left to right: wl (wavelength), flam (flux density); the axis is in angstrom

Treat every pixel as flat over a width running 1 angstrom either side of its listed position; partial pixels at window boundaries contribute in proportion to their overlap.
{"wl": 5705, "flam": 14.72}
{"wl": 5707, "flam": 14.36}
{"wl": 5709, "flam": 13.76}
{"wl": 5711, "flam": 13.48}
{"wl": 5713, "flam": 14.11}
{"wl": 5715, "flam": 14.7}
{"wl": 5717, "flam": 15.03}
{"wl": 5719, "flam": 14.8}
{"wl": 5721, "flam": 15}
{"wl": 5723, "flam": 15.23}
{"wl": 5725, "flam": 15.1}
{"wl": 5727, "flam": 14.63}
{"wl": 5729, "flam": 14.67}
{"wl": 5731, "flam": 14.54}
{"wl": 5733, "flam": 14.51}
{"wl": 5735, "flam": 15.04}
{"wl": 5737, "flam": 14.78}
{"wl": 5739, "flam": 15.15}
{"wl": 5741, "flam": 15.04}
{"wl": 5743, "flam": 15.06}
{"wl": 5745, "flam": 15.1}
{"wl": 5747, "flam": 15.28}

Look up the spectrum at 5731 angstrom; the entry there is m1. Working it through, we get 14.54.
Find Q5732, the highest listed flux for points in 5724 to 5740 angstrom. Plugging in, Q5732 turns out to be 15.15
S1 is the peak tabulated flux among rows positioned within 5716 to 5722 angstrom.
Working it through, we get 15.03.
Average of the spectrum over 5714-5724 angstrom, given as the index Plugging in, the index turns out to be 15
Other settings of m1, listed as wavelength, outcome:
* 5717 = 15.03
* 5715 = 14.7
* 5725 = 15.1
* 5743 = 15.06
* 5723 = 15.23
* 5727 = 14.63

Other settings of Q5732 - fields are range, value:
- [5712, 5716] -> 14.7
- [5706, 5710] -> 14.36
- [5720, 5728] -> 15.23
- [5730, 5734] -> 14.54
